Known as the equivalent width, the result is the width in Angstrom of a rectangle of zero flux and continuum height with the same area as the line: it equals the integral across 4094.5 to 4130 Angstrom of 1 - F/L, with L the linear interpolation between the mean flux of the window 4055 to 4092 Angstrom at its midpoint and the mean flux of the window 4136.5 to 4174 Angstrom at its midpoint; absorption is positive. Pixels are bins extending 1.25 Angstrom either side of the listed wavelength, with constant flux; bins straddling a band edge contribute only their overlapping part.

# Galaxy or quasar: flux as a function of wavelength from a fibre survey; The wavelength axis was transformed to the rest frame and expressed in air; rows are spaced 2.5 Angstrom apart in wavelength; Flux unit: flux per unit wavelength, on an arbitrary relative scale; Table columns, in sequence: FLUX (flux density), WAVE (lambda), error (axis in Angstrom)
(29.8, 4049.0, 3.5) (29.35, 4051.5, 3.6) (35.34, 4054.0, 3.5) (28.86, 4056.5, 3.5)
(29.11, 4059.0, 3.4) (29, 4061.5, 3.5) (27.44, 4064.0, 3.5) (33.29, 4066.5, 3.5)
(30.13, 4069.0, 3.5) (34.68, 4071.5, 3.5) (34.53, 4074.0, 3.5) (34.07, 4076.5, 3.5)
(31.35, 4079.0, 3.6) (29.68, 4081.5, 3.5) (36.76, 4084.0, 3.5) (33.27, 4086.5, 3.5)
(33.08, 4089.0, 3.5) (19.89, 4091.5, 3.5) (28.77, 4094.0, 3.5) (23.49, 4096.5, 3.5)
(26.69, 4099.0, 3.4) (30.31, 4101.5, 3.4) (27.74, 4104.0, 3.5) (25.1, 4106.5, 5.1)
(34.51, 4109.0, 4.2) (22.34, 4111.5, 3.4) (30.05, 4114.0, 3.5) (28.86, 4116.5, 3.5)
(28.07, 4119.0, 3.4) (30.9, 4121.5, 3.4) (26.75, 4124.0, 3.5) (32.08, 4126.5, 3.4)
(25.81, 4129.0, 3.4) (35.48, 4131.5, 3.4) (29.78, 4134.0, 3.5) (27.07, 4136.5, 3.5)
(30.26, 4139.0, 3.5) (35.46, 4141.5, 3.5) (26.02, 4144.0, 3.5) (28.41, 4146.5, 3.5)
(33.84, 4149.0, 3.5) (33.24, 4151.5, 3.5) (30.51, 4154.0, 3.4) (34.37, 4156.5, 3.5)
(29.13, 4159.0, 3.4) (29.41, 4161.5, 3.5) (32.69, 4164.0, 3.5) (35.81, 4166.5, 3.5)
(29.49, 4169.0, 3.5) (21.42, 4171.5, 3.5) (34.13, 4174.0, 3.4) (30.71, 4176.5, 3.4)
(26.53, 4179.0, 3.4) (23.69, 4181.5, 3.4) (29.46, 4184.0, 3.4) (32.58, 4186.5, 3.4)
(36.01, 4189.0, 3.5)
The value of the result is 3.3 Angstrom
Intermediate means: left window 31.3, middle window 28.1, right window 30.7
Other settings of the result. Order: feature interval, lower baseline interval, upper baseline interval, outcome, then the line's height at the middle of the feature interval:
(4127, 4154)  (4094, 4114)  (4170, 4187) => -2.7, 27.8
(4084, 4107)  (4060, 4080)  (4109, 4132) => 1.7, 30.4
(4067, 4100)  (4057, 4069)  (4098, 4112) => -1.9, 28.9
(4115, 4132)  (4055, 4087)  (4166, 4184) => 0.4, 30.1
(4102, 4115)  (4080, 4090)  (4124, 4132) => 1.4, 31.4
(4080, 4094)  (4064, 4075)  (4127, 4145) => 0.6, 31.9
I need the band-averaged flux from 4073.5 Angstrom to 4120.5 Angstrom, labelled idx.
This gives 29.3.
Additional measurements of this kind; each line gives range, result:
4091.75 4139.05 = 28.4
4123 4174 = 30.5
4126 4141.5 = 30.4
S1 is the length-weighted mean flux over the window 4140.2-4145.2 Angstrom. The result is 30.8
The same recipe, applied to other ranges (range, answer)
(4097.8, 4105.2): 28.3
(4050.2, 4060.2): 30.7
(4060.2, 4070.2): 30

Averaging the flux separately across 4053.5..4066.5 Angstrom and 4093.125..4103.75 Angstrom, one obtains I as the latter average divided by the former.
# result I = 0.9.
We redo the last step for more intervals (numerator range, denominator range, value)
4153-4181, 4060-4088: 0.94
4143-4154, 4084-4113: 1.08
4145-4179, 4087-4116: 1.11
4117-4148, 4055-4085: 0.94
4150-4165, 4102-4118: 1.12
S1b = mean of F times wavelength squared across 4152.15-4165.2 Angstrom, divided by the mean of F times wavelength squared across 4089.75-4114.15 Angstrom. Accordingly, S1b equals 1.20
